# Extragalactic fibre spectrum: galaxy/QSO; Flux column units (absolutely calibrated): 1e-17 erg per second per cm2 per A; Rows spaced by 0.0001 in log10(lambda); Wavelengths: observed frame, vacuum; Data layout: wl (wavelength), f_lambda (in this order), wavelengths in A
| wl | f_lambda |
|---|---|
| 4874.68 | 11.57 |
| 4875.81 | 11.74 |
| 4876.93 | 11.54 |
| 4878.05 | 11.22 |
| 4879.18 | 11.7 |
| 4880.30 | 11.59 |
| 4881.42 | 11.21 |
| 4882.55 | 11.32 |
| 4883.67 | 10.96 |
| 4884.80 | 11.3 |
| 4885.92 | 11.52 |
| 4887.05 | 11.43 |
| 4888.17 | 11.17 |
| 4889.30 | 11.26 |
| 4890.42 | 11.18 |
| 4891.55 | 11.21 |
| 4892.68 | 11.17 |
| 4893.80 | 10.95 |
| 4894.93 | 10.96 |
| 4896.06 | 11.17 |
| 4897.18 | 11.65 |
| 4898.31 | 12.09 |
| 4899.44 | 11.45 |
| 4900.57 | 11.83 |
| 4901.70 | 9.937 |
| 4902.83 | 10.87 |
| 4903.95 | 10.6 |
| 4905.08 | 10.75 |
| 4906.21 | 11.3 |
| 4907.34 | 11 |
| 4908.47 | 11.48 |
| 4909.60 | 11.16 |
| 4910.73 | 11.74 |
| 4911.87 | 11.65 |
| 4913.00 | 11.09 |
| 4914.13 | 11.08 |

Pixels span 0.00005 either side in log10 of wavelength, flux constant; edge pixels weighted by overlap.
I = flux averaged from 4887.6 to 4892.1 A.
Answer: 11.2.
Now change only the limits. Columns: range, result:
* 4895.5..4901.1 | 11.6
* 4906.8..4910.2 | 11.2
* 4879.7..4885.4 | 11.3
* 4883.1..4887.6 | 11.3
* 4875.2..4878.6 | 11.5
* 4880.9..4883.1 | 11.2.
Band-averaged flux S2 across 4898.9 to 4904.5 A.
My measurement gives 10.9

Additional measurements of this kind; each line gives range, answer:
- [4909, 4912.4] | 11.5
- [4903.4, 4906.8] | 10.9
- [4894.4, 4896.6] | 11.1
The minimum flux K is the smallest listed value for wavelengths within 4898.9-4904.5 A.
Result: 9.937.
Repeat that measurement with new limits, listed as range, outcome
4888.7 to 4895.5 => 10.95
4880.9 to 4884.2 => 10.96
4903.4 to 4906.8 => 10.6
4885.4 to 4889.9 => 11.17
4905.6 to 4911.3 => 11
